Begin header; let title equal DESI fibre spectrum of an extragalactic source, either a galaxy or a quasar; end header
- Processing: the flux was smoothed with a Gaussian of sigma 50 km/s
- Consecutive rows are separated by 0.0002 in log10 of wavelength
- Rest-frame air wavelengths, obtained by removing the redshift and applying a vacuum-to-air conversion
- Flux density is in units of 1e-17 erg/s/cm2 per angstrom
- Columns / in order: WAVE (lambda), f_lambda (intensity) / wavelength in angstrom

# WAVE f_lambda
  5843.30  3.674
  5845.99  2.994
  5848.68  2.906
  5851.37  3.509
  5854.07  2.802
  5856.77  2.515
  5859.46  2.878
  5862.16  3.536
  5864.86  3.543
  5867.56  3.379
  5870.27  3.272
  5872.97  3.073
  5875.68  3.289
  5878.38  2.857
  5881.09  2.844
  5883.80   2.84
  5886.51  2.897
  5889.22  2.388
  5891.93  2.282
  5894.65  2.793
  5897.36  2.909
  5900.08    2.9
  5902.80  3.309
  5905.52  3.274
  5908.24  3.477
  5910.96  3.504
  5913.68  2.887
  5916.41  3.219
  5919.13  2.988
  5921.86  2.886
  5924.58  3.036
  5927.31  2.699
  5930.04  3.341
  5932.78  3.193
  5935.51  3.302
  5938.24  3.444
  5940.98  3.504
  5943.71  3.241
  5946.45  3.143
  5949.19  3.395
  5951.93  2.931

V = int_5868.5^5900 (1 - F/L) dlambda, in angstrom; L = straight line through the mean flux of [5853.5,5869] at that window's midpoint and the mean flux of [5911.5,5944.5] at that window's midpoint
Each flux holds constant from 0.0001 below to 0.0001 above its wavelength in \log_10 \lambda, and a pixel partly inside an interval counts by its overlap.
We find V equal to 2.7 angstrom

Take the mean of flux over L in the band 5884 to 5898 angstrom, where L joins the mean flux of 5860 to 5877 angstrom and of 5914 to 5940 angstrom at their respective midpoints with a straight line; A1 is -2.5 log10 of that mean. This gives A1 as 0.22 mag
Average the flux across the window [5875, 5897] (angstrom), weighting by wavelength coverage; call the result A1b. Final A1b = 2.76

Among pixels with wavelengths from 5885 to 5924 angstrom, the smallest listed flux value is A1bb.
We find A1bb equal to 2.282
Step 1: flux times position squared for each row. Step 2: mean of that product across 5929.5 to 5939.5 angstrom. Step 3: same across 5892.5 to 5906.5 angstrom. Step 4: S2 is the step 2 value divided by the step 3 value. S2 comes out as 1.12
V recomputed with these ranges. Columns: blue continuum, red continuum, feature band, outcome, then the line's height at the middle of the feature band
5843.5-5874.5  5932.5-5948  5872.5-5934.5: 4.7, 3.24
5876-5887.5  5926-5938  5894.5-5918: -1.0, 3.03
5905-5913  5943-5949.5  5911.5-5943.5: 1.6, 3.31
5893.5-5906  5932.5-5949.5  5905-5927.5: 0.1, 3.14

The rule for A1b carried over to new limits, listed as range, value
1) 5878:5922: 2.96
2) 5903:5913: 3.37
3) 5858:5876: 3.28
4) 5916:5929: 2.96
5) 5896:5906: 3.08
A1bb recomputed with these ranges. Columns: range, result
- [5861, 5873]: 3.073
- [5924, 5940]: 2.699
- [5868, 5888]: 2.84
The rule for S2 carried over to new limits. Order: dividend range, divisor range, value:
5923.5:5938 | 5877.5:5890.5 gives 1.15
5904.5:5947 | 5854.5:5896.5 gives 1.10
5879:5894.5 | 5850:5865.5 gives 0.87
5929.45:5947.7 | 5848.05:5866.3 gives 1.09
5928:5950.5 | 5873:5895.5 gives 1.21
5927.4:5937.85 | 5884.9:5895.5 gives 1.26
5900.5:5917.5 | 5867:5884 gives 1.07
